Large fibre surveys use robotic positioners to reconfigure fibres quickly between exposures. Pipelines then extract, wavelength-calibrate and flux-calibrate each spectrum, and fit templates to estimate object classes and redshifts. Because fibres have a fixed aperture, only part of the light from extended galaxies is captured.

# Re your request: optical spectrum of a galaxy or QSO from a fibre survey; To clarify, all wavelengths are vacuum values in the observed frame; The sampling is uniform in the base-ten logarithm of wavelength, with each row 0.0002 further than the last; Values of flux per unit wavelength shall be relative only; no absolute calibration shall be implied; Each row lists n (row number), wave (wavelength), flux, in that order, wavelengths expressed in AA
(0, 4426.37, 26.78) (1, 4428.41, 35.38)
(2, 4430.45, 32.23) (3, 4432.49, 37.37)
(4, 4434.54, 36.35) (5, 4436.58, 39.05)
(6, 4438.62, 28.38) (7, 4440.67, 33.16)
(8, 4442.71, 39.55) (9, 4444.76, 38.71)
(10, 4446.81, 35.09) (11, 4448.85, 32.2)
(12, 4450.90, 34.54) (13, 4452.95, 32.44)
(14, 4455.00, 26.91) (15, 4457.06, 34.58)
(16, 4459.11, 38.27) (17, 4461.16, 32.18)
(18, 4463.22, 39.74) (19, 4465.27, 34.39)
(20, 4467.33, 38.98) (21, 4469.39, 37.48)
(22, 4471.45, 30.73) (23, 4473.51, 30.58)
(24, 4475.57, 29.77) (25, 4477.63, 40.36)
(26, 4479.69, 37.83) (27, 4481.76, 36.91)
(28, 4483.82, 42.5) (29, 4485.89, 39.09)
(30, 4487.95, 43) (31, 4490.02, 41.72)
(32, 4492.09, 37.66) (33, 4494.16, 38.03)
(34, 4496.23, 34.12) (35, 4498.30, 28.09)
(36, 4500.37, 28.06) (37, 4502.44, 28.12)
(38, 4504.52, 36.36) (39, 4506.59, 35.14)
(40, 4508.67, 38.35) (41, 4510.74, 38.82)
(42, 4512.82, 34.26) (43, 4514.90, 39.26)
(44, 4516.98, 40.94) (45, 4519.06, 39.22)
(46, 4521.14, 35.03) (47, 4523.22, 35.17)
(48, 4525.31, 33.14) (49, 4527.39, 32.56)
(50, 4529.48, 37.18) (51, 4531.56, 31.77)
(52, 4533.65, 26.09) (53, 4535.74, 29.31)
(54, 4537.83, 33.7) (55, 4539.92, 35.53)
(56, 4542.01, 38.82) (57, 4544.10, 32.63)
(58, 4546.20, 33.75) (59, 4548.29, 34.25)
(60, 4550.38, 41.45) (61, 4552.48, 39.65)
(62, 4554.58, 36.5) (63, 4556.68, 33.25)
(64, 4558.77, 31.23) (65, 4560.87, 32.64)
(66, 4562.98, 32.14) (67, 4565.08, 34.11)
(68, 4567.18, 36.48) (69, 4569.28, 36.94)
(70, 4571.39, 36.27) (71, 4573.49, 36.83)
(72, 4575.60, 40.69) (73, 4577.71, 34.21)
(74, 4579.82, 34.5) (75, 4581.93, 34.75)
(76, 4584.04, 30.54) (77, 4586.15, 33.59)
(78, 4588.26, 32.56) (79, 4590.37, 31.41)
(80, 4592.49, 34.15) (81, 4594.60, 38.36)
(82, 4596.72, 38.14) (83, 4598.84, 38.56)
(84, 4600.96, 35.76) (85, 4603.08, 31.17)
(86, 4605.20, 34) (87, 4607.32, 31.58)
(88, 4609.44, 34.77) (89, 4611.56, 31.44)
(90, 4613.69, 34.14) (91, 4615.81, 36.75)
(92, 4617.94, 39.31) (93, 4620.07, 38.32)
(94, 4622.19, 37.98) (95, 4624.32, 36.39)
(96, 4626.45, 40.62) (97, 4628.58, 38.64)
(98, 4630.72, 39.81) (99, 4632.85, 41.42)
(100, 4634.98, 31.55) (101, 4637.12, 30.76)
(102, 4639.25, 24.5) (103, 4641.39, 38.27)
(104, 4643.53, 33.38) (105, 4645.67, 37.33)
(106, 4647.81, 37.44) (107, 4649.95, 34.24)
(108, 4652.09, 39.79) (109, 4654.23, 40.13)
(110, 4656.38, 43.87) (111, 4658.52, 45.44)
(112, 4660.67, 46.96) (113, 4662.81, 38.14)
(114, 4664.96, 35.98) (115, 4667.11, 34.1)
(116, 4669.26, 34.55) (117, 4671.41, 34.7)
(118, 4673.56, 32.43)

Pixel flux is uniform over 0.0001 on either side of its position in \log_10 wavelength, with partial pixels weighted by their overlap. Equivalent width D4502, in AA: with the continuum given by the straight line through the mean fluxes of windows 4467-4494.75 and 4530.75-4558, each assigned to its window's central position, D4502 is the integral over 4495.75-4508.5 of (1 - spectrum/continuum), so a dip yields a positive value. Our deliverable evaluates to 1.5 AA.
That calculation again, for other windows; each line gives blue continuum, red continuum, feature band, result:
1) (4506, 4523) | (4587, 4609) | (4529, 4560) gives 1.9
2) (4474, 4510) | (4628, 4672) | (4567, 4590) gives 1.0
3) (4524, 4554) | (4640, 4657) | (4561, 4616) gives 1.7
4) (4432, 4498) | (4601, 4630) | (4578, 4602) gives 0.7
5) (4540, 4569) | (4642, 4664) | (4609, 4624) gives 0.7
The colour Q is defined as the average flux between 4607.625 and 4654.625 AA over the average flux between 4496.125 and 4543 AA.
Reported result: 1.1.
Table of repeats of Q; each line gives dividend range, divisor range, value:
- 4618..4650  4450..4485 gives 1.03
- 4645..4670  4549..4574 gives 1.10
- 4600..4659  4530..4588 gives 1.05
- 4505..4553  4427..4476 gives 1.03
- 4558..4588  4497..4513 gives 1.04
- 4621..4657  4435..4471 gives 1.05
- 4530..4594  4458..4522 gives 0.95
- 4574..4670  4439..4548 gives 1.03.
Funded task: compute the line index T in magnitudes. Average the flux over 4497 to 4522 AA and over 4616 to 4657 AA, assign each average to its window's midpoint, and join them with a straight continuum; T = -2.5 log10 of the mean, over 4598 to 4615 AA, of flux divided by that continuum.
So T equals 0.08 mag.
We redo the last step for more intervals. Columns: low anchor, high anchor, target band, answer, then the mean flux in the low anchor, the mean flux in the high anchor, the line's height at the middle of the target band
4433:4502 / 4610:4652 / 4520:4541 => 0.08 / 35.4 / 36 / 35.6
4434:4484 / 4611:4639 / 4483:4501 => -0.05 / 35.1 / 36.4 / 35.4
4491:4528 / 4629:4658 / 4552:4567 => 0.05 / 35.2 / 36.6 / 35.7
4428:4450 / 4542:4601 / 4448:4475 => 0.04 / 35.2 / 35.2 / 35.2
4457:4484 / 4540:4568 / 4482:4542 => 0.00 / 35.9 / 35.1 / 35.5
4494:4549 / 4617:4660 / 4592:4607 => 0.03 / 34.3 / 37.5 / 36.5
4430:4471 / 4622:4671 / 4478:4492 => -0.13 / 35.1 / 37.4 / 35.5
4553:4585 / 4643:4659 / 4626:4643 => 0.08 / 34.8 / 38.9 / 38.1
